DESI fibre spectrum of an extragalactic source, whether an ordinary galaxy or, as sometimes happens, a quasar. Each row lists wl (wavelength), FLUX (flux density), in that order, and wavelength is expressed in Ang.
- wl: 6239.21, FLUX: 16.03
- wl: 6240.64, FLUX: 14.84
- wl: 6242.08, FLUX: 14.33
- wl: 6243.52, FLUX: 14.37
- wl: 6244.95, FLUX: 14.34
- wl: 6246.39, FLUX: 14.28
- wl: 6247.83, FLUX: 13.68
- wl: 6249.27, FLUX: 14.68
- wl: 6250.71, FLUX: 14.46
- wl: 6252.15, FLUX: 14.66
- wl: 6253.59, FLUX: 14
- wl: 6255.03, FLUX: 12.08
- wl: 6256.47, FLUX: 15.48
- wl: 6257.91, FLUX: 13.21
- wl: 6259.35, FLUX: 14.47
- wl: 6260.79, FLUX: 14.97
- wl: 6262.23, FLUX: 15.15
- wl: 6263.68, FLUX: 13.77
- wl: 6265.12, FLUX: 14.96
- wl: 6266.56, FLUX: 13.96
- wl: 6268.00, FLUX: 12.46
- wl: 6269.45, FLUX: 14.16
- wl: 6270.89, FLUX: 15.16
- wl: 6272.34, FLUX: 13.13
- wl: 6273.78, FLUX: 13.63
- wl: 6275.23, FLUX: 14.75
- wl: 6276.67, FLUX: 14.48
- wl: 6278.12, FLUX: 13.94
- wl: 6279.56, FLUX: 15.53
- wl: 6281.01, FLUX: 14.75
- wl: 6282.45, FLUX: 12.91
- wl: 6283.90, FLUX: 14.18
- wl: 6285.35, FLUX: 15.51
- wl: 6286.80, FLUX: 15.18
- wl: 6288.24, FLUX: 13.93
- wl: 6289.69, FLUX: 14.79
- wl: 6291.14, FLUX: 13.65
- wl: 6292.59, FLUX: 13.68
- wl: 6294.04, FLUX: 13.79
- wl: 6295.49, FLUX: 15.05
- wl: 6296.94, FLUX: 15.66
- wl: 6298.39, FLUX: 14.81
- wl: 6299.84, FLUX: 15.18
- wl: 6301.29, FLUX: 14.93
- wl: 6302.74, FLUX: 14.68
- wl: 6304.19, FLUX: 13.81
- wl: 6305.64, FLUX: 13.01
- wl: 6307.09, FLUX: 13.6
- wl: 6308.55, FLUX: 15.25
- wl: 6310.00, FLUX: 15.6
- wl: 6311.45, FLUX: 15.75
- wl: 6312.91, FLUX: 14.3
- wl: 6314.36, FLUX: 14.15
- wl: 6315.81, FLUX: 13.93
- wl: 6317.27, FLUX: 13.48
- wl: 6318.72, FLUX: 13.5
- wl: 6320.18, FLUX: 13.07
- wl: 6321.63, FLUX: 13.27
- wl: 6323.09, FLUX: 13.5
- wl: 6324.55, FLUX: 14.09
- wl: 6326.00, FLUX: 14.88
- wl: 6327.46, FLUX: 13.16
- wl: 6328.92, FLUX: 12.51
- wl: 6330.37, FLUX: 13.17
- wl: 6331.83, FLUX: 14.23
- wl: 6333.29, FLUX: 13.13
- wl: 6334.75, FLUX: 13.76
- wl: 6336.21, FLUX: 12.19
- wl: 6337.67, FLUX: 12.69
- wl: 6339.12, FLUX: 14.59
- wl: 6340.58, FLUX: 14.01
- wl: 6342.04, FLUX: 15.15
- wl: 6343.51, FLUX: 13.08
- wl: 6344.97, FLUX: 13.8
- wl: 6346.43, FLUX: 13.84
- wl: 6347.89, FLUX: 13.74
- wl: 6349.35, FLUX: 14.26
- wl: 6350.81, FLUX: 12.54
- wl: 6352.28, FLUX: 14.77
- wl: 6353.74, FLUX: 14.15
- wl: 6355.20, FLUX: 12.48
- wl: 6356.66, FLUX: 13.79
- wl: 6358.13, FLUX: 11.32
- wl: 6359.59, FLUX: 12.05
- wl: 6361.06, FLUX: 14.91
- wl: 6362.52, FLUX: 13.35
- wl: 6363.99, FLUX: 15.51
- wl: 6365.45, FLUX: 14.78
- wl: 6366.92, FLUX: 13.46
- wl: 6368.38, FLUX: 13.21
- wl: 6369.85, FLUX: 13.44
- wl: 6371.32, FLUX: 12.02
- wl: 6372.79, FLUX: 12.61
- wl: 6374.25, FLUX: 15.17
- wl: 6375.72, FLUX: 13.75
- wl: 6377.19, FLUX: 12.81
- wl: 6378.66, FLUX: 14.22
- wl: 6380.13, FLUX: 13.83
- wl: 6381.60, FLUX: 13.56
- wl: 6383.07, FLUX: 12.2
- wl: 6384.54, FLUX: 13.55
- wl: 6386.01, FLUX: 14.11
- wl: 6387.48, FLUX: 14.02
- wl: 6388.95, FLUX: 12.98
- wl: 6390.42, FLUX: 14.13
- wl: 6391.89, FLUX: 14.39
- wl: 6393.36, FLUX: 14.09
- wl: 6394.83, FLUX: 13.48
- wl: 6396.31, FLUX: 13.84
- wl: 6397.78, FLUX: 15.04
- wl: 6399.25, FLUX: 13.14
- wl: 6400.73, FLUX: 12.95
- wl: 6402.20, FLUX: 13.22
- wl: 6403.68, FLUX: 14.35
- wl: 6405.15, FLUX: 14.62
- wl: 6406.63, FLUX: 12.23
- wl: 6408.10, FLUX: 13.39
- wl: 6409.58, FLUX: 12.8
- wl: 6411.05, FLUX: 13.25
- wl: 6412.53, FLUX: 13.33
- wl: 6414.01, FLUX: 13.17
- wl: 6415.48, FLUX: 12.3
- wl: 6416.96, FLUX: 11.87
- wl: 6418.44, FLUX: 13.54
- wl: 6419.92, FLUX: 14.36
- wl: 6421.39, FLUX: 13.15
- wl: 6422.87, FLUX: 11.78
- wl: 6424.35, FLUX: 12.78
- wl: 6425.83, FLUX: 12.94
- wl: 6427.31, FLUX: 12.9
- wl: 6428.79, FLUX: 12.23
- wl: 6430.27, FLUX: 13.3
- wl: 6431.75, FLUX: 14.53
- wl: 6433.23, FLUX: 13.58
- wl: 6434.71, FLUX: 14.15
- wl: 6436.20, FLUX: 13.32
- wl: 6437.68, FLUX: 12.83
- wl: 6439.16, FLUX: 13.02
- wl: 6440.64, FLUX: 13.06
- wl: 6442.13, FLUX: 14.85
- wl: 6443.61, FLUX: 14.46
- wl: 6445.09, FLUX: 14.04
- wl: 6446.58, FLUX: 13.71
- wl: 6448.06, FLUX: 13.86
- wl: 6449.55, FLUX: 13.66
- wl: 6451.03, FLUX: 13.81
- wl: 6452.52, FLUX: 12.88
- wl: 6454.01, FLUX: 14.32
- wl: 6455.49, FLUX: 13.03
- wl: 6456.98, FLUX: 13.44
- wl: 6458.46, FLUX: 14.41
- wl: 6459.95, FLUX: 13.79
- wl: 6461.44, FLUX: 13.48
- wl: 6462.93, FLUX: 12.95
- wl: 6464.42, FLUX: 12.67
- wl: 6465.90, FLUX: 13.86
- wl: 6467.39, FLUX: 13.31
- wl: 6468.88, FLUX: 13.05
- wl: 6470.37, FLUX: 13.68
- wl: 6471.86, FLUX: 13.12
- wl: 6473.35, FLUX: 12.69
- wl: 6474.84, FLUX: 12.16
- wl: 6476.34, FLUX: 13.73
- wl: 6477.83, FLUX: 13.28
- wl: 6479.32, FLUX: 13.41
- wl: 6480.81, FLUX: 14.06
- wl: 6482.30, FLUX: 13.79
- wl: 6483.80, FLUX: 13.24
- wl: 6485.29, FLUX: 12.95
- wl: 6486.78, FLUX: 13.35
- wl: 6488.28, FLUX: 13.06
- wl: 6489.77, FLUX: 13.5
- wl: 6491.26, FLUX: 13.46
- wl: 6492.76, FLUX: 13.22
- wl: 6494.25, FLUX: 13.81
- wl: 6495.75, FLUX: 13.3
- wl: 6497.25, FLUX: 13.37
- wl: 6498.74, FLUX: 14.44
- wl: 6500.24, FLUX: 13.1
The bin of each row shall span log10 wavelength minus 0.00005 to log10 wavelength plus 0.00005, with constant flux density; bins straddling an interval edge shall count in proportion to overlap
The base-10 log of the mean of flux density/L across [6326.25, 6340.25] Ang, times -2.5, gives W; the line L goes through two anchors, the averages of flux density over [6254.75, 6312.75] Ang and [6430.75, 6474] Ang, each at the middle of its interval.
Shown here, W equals 0.063 mag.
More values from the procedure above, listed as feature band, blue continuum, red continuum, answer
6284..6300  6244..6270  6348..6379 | -0.050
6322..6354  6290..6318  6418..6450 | 0.039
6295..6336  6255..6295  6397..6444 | -0.008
